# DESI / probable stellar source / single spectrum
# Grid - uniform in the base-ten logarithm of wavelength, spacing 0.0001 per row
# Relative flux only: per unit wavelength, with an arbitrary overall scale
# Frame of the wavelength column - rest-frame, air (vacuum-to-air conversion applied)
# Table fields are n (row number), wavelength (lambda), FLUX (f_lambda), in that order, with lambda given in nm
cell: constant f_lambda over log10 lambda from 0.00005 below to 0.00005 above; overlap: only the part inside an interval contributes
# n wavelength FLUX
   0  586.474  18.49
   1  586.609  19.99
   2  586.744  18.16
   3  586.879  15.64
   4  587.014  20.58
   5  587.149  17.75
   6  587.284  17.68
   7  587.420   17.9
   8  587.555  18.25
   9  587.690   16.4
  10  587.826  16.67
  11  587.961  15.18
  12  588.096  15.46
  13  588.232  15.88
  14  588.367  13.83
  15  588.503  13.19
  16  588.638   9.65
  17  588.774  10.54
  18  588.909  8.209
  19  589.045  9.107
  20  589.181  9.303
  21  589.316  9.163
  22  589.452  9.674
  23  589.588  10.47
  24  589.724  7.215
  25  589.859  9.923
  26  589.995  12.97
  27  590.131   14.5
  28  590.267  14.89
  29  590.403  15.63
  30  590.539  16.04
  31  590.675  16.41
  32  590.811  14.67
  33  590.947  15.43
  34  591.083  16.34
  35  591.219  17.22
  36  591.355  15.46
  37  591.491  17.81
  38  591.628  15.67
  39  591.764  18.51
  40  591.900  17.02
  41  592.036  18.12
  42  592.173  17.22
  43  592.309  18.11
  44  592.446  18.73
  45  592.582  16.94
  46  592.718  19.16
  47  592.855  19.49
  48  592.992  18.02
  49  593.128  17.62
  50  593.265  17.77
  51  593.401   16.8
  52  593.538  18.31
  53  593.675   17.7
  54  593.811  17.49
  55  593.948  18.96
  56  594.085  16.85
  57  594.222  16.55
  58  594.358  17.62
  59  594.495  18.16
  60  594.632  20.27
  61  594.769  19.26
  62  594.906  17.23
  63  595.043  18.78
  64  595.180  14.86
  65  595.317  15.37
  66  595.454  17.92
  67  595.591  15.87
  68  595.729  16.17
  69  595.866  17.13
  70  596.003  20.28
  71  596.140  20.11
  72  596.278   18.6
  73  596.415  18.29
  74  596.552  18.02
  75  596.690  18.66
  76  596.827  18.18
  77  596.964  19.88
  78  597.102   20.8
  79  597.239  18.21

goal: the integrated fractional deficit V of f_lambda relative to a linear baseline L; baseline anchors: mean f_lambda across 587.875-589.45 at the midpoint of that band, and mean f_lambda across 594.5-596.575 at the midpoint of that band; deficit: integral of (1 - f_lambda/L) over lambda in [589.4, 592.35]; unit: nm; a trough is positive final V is -0.248 nm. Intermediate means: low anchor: 11.7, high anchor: 17.9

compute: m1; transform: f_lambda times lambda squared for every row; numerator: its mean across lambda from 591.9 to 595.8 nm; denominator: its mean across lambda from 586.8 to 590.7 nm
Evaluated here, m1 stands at 1.31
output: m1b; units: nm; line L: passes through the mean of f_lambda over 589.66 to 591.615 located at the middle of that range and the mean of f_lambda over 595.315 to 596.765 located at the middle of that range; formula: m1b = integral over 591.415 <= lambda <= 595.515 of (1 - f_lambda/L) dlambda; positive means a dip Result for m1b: -0.35 nm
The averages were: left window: 14.7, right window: 18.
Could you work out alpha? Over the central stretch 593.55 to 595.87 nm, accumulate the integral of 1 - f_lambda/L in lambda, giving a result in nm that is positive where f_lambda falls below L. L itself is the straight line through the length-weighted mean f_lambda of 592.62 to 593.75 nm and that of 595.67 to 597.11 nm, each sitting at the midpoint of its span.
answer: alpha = 0.11 nm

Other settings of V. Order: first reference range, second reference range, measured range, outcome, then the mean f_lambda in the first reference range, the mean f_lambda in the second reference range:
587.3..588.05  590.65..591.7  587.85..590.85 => 0.748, 16.9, 16.1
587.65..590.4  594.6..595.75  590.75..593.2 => -0.455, 12.1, 17.2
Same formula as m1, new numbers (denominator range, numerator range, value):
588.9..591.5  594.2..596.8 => 1.40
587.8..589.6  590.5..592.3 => 1.42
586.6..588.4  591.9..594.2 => 1.07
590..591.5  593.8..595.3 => 1.15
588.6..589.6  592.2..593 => 1.97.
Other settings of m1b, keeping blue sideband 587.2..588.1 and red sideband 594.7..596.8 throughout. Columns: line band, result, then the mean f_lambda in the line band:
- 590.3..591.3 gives 0.08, 15.9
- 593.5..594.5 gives 0.00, 17.7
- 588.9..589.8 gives 0.42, 9.08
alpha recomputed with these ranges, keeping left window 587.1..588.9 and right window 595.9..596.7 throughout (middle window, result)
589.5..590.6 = 0.232 nm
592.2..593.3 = -0.061 nm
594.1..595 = -0.001 nm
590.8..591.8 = 0.009 nm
